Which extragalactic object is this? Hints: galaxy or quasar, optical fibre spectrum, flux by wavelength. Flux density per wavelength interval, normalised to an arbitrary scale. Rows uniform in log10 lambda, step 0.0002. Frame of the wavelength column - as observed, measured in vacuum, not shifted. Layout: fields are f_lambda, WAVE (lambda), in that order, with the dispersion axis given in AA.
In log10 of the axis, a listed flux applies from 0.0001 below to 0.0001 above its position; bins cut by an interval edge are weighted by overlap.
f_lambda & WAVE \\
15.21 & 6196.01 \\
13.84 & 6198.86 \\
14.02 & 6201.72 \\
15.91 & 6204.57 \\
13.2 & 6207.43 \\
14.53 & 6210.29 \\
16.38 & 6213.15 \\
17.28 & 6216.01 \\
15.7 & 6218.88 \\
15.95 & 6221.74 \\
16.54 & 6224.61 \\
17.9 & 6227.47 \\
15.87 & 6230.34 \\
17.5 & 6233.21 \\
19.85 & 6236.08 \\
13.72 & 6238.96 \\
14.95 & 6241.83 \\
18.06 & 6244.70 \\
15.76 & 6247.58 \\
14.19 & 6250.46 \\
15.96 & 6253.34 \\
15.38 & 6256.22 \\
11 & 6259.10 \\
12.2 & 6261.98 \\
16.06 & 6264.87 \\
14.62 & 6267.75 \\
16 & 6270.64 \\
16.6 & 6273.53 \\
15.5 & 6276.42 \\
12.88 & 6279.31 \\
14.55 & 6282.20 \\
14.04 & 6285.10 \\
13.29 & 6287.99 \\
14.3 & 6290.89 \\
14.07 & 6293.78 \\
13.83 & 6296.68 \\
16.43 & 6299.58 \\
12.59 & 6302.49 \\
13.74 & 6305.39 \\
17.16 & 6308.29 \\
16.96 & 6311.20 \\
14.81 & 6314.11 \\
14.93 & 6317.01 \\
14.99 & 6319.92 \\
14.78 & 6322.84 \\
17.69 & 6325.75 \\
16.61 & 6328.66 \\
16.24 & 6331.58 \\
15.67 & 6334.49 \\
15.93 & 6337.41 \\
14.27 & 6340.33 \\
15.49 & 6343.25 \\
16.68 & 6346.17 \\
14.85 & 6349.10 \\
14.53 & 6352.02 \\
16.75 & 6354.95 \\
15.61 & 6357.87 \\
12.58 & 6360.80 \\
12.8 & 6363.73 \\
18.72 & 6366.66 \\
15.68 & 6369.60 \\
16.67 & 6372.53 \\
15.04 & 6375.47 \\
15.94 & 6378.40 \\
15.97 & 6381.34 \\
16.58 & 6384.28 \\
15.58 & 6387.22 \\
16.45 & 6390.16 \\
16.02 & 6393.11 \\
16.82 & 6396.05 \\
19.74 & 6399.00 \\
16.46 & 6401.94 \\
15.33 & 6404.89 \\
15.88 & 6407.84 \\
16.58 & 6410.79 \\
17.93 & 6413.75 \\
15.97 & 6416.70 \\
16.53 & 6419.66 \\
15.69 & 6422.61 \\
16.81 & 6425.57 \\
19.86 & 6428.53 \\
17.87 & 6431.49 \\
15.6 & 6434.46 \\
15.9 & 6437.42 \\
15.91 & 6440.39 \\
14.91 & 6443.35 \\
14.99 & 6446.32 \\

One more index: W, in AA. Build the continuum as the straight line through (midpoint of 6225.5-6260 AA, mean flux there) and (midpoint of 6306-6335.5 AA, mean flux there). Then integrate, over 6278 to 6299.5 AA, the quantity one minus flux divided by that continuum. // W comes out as 2.6 AA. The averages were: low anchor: 15.9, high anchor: 15.9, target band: 14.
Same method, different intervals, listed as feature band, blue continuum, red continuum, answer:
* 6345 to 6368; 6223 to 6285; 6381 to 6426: 1.3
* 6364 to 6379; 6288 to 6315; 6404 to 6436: -0.2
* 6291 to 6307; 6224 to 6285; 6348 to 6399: 1.4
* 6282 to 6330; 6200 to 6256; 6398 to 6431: 4.0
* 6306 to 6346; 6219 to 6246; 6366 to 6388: 1.4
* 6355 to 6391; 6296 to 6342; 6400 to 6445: 0.8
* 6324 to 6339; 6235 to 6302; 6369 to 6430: -0.7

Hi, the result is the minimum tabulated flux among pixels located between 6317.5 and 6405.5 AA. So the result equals 12.58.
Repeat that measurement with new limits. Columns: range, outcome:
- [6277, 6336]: 12.59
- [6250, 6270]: 11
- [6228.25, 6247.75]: 13.72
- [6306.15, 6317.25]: 14.81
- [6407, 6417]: 15.88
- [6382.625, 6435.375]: 15.33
